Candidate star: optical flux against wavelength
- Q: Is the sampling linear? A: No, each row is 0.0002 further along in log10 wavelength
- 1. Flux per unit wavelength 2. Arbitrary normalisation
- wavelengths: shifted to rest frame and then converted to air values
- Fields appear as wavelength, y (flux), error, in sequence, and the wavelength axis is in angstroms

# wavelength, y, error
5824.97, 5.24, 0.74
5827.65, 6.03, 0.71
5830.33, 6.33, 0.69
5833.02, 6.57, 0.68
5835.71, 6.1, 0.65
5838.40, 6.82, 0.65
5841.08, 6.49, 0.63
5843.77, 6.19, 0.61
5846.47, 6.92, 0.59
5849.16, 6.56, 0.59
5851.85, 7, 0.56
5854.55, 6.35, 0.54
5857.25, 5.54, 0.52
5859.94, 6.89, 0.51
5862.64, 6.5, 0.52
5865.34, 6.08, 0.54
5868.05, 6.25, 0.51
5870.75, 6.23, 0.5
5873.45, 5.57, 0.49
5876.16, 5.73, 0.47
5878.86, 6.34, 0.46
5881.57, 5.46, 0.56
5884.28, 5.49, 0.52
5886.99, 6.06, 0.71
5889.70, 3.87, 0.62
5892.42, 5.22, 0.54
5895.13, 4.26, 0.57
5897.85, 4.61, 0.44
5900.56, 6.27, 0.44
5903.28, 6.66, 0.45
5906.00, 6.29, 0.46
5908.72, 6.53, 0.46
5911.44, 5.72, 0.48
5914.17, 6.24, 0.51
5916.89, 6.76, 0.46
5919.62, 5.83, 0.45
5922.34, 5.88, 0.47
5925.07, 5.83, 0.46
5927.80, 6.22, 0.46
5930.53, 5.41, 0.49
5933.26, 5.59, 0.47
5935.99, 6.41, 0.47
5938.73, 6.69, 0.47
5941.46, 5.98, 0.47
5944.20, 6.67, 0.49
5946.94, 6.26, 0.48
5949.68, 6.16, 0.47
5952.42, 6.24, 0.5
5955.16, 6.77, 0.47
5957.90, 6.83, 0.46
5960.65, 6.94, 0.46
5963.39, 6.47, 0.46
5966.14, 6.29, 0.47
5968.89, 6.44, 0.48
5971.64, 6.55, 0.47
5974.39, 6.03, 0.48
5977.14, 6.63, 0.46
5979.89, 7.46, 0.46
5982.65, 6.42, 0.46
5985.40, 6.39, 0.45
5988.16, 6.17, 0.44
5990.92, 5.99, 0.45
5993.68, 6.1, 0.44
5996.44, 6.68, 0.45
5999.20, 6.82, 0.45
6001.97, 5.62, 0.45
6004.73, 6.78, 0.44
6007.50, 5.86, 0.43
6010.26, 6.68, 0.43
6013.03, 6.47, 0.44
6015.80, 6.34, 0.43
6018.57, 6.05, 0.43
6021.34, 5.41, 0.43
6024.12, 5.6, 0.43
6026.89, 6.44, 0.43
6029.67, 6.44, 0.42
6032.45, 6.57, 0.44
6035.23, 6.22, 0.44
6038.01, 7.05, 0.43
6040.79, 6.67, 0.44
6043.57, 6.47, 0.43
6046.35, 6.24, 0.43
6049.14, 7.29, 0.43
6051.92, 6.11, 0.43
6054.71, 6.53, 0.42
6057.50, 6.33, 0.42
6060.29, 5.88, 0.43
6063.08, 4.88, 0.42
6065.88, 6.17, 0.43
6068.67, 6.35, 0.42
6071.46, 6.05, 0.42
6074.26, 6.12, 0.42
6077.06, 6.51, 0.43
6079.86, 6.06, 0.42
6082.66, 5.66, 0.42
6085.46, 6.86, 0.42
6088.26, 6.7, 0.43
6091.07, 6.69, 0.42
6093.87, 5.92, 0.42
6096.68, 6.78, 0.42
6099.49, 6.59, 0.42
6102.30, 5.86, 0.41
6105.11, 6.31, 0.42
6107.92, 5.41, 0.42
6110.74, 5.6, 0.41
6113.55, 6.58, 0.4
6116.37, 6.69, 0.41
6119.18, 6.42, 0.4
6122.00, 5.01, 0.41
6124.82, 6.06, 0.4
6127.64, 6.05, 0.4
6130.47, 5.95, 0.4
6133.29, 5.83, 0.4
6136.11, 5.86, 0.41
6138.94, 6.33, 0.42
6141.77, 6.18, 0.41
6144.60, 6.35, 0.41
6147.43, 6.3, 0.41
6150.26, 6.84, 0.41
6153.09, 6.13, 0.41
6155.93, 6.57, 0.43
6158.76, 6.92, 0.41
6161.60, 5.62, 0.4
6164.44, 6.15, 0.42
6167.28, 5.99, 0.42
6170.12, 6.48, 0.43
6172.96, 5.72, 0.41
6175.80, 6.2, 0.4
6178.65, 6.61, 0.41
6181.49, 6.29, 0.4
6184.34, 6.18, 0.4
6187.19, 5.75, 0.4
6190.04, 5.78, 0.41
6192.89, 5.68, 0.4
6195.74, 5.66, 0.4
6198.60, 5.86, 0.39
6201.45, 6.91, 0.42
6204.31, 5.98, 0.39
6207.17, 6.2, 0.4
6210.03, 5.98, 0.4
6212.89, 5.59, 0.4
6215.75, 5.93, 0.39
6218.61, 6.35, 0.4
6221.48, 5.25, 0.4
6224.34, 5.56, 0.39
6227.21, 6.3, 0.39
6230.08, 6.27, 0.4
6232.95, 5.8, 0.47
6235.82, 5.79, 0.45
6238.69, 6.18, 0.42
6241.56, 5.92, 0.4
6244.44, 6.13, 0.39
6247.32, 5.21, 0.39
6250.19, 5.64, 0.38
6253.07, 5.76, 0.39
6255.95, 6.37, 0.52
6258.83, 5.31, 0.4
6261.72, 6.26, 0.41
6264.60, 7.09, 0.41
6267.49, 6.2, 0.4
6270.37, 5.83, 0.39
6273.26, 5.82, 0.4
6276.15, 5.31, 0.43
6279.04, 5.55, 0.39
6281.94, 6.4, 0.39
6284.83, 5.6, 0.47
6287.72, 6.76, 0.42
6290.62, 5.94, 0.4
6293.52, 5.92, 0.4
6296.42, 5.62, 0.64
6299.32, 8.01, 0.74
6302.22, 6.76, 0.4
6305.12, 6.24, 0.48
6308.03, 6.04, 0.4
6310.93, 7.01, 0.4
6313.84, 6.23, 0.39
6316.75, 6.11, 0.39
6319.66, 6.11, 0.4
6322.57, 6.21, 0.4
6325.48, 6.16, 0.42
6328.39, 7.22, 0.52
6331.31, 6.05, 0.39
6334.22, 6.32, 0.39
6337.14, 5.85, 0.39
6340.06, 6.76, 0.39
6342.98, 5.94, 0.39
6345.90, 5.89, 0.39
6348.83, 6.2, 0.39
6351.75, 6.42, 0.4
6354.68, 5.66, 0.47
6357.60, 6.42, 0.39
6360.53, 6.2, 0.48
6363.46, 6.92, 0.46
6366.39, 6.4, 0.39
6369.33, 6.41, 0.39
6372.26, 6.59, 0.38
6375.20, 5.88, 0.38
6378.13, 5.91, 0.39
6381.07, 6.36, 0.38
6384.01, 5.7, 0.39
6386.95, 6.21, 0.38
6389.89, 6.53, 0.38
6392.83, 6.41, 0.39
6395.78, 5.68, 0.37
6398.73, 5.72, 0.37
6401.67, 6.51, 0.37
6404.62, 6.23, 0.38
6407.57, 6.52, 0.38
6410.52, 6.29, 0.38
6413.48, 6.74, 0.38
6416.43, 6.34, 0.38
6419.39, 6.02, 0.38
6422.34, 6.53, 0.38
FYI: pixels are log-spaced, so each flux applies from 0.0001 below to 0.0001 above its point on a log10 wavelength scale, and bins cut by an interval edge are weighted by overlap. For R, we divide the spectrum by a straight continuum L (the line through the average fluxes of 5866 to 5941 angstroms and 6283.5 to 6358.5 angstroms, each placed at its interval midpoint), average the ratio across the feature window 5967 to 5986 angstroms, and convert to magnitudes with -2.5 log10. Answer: -0.11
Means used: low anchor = 5.84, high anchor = 6.29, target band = 6.56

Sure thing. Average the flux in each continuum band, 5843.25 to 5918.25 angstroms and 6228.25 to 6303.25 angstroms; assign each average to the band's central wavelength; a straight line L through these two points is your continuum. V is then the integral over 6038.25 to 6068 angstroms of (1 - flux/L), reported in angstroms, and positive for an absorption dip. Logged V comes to -1.4 angstroms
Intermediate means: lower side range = 5.98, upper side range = 6.05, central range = 6.29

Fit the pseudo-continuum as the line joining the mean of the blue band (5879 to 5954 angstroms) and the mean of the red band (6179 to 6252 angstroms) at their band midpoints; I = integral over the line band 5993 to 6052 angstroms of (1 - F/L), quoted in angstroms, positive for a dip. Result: -4.6 angstroms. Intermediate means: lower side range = 5.89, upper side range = 5.94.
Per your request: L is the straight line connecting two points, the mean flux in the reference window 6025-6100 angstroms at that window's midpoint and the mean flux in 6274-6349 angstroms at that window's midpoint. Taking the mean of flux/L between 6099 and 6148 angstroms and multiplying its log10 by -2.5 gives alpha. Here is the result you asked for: 0.04 mag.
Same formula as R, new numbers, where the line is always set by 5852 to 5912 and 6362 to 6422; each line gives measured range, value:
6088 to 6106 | -0.064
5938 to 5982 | -0.108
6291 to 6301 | -0.046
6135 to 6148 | -0.025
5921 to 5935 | 0.014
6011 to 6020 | -0.064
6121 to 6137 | 0.043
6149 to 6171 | -0.044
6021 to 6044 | -0.068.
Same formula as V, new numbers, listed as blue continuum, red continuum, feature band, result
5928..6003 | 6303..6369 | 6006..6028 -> 0.9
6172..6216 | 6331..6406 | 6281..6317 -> -1.4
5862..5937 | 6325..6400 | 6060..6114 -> -1.5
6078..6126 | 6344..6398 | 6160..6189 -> 0.4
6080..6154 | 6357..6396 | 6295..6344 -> -1.1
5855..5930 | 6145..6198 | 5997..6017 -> -1.3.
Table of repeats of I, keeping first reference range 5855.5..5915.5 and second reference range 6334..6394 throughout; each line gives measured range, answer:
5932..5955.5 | -1.7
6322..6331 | -0.4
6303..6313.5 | -0.4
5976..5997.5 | -2.1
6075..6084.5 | -0.2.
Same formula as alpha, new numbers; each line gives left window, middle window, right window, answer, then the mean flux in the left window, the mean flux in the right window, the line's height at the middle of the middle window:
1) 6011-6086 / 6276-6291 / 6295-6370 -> 0.063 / 6.25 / 6.35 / 6.33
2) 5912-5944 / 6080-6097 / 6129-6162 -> -0.030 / 6.09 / 6.26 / 6.21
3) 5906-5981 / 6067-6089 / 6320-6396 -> 0.004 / 6.32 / 6.25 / 6.3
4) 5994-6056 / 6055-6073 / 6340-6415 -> 0.067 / 6.37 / 6.24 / 6.36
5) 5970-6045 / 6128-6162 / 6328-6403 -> 0.010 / 6.37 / 6.22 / 6.31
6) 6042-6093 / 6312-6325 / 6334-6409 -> 0.006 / 6.27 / 6.21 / 6.22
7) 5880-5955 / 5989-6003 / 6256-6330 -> -0.052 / 5.89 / 6.23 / 5.96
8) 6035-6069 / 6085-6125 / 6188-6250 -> -0.005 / 6.33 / 5.91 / 6.19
